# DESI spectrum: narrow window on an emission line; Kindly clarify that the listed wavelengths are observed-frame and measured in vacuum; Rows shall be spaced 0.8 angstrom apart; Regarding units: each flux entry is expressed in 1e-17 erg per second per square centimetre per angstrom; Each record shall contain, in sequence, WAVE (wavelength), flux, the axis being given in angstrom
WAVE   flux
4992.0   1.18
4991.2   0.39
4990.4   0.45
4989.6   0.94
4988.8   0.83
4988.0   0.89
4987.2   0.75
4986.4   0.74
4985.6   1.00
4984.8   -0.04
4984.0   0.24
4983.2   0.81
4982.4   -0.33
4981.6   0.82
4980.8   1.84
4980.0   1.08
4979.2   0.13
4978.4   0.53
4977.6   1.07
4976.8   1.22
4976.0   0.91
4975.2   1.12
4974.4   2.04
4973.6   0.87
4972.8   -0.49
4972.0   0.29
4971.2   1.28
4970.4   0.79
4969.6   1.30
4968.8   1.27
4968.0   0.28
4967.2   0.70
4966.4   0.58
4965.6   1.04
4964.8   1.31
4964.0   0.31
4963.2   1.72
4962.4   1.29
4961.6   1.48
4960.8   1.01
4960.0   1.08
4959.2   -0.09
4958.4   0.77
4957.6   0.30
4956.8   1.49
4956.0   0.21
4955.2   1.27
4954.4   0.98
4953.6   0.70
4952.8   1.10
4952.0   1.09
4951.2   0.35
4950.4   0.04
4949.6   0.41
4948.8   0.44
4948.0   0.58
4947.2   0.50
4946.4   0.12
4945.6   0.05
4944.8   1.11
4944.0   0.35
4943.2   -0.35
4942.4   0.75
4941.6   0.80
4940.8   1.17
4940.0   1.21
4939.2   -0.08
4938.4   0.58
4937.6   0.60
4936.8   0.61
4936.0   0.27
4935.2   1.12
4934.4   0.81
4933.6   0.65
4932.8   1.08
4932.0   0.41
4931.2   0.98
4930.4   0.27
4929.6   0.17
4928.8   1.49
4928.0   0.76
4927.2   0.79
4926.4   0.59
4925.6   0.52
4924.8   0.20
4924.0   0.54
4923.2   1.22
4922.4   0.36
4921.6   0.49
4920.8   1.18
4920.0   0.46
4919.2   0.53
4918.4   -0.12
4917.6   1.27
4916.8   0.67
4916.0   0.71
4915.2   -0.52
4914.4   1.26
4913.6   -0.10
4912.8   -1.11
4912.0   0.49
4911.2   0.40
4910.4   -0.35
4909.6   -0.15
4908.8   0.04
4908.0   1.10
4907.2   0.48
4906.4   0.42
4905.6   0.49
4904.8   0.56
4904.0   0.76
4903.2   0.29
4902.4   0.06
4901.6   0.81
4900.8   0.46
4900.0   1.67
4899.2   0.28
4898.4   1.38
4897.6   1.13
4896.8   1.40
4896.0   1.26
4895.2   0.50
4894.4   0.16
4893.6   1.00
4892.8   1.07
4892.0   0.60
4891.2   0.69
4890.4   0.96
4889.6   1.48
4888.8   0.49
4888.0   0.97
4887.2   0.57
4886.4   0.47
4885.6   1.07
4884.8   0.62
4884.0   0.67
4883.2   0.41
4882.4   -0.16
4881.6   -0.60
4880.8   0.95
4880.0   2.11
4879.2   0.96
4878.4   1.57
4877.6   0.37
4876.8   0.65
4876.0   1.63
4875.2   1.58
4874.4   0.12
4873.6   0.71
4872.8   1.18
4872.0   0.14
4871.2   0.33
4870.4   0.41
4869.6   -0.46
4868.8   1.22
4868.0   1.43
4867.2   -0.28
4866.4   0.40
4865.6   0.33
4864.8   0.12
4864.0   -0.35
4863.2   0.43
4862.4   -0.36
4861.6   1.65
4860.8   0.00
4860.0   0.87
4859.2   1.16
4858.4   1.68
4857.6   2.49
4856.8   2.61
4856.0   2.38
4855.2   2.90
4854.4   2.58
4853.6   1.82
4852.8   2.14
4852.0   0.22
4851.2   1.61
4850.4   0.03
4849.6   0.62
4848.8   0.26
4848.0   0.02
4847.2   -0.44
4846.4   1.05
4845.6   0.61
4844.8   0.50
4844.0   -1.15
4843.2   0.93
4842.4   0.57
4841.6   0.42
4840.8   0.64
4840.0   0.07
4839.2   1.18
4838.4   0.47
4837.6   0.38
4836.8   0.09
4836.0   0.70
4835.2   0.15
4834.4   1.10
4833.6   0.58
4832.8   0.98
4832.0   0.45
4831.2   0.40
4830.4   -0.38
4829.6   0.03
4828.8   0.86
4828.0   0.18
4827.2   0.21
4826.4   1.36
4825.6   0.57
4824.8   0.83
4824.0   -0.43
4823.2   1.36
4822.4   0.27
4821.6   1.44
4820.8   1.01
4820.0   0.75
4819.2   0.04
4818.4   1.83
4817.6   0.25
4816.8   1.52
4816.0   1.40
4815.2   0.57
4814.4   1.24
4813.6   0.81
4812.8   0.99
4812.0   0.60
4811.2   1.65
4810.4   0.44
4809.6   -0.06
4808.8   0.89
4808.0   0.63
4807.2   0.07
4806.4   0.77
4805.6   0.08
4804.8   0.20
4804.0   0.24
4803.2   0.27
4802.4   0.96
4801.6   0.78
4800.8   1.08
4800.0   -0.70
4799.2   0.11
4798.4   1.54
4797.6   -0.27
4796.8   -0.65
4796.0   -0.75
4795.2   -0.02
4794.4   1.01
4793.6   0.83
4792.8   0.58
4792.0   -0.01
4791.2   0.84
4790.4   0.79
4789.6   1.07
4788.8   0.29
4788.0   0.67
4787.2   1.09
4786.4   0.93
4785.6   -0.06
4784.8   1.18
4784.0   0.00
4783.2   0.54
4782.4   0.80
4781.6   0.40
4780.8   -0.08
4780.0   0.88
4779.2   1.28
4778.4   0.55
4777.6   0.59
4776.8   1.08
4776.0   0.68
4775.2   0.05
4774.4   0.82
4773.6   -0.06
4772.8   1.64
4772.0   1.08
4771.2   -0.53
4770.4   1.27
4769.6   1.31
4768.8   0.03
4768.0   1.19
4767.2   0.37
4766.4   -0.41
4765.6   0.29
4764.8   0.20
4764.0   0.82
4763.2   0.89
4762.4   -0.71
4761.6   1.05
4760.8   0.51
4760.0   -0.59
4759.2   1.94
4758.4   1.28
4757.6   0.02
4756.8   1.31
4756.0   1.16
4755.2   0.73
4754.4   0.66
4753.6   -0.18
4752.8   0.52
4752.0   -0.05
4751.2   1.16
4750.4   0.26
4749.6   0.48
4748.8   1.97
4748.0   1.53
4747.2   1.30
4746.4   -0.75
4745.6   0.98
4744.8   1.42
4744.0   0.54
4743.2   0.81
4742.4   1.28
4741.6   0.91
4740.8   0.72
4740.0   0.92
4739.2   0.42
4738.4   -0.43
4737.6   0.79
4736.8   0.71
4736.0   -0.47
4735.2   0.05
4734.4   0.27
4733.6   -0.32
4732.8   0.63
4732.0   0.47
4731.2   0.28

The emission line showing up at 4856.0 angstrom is [O II] 3727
